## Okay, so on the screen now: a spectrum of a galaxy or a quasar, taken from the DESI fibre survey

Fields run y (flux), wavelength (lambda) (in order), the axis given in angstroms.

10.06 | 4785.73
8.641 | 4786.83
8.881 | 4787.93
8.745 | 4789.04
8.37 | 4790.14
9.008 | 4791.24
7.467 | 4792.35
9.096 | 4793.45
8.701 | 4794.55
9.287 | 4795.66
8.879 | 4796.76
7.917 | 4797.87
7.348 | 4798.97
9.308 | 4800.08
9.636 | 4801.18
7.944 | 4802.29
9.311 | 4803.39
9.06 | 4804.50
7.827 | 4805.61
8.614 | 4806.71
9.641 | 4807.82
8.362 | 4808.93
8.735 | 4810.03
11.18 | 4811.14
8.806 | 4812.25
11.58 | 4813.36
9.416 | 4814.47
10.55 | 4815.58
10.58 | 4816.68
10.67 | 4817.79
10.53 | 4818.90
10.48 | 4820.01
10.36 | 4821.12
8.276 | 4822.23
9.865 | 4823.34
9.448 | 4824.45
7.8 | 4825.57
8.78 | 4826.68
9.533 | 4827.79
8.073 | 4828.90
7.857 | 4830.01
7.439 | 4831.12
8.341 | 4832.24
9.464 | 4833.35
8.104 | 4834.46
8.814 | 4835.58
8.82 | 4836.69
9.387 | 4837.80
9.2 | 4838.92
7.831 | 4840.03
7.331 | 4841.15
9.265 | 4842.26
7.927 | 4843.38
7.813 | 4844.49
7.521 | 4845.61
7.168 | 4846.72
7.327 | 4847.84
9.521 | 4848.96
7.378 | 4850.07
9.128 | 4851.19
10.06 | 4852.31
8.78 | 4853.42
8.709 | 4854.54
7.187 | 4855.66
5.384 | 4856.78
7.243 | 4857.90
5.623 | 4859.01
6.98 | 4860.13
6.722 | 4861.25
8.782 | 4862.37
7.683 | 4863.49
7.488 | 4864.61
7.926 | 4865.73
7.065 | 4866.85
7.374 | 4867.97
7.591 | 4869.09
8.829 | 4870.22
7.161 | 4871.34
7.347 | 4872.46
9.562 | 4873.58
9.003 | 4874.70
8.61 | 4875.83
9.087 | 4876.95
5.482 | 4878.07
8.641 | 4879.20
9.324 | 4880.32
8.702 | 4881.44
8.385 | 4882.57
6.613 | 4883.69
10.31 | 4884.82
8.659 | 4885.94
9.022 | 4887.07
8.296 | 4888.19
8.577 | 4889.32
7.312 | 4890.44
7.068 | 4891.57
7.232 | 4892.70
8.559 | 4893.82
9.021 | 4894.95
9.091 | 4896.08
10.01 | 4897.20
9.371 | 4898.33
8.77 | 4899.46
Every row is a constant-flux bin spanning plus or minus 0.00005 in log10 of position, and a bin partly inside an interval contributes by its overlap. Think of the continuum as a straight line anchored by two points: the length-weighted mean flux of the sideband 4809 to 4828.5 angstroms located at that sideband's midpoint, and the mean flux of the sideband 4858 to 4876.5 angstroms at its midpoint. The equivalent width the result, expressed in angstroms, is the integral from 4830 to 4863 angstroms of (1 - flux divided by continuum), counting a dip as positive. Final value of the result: 2.15 angstroms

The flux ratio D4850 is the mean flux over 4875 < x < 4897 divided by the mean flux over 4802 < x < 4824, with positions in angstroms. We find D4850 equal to 0.9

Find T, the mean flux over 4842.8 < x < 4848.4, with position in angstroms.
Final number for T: 7.55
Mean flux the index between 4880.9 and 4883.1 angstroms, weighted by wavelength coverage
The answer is 8.52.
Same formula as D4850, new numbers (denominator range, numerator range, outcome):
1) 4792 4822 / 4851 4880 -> 0.84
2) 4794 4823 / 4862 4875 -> 0.85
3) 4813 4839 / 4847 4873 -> 0.83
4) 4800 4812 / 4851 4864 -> 0.85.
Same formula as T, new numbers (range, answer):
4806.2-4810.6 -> 8.85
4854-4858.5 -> 7.11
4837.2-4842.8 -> 8.6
